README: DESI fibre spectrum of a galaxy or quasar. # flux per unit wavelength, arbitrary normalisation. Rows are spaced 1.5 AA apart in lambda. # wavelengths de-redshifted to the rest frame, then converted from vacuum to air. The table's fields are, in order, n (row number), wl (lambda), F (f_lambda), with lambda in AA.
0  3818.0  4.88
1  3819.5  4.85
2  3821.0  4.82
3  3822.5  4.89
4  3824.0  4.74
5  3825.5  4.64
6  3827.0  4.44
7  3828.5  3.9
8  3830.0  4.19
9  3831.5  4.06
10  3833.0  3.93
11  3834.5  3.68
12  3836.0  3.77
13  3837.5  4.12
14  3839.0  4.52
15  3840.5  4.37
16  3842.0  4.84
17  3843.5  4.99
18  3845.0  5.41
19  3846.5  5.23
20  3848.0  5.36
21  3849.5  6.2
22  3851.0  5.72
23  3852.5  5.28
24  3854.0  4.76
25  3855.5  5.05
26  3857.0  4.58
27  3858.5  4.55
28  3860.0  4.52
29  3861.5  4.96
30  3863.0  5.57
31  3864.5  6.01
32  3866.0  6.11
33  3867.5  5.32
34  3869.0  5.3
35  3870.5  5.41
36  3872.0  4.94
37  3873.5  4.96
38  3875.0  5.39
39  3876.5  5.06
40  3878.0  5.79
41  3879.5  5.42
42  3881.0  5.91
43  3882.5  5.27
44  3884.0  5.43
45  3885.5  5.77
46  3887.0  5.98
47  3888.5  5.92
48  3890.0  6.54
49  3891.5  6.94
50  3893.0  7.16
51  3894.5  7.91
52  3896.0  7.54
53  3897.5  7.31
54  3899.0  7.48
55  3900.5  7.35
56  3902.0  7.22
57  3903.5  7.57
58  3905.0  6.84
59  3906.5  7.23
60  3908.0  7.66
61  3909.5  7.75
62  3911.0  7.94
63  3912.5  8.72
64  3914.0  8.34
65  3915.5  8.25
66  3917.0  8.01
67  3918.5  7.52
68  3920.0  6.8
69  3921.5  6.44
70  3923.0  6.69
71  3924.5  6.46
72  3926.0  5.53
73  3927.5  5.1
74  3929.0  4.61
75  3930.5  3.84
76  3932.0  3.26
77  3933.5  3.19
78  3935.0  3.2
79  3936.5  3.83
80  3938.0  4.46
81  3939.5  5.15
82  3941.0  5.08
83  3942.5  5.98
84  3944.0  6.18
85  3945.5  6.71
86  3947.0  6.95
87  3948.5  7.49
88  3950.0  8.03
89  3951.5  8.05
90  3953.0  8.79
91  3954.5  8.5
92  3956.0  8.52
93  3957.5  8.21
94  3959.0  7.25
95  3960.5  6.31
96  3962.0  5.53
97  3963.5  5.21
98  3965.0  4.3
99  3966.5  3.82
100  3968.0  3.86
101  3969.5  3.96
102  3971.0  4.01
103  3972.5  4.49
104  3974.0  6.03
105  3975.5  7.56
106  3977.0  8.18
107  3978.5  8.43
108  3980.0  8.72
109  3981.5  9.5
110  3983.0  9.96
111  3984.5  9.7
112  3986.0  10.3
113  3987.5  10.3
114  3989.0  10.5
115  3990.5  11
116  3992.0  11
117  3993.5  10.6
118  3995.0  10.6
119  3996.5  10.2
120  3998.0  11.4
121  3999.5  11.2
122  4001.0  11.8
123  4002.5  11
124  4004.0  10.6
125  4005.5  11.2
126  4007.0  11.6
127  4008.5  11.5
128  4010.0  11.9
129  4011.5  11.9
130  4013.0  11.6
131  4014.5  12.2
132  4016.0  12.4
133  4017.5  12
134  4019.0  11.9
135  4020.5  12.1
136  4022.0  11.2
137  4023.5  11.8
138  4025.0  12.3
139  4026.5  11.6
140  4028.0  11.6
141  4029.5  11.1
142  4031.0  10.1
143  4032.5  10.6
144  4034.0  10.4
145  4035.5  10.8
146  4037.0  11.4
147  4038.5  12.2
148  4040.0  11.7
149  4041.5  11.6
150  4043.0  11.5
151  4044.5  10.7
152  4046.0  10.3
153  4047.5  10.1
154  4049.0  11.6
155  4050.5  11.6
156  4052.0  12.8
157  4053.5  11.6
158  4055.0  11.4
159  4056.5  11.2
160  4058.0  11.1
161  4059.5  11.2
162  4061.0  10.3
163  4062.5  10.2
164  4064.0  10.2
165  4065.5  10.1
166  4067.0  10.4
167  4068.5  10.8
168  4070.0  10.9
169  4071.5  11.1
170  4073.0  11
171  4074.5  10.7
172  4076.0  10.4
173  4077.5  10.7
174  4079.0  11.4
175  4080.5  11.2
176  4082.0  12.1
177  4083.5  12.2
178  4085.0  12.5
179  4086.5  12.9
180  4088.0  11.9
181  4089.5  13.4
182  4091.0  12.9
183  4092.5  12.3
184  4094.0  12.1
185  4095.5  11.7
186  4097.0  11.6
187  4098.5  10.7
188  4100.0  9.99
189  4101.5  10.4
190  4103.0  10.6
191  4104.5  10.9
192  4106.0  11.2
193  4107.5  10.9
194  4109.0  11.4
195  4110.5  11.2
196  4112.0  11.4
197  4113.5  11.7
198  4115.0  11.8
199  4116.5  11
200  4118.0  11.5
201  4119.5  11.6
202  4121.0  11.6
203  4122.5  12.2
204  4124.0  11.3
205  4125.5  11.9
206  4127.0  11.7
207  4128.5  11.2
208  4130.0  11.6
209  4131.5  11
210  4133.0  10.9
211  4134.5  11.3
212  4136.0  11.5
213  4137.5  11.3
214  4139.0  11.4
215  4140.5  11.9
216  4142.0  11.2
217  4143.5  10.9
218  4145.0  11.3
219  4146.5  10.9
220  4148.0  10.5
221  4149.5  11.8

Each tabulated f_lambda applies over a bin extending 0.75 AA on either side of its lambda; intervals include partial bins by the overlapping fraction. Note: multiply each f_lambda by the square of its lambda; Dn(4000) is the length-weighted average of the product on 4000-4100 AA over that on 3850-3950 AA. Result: 2.04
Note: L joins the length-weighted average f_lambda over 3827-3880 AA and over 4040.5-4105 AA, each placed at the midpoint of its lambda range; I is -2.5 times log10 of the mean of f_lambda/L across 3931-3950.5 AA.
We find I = 0.38 mag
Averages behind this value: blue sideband 4.94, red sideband 11.3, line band 5.29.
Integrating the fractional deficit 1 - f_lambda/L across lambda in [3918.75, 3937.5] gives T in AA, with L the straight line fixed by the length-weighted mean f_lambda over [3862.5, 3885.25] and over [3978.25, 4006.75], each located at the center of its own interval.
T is 6.6 AA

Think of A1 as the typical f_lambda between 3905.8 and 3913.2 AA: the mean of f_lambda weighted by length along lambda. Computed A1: 7.86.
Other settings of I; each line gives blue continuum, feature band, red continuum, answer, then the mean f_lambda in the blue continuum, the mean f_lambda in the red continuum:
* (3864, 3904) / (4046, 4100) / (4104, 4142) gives -0.10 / 6.18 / 11.4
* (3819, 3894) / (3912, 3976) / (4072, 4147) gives 0.20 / 5.14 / 11.4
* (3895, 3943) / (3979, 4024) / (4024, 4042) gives -0.12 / 6.33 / 11.3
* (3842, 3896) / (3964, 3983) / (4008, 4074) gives 0.41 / 5.58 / 11.3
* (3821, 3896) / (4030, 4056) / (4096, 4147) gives -0.18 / 5.22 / 11.3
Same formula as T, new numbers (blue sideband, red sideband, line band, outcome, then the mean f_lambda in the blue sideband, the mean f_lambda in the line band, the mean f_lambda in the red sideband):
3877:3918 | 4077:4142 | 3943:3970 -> 5.5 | 7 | 6.56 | 11.5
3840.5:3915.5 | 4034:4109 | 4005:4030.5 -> -5.0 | 6.1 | 11.7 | 11.3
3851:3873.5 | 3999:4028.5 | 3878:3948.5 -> 8.7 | 5.18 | 6.32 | 11.7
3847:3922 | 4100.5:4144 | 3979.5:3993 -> -2.7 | 6.3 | 10.1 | 11.3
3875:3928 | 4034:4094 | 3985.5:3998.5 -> -1.8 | 6.81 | 10.6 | 11.3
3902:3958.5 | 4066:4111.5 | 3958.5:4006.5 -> -0.9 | 6.58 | 8.41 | 11.4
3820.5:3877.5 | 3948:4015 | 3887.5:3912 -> -3.4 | 4.89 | 7.27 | 8.81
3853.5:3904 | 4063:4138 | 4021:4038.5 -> -2.9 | 5.91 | 11.2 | 11.4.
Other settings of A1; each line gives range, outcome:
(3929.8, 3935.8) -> 3.37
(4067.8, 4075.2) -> 10.9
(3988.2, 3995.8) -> 10.7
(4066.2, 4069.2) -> 10.6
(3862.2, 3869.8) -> 5.66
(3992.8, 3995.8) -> 10.6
